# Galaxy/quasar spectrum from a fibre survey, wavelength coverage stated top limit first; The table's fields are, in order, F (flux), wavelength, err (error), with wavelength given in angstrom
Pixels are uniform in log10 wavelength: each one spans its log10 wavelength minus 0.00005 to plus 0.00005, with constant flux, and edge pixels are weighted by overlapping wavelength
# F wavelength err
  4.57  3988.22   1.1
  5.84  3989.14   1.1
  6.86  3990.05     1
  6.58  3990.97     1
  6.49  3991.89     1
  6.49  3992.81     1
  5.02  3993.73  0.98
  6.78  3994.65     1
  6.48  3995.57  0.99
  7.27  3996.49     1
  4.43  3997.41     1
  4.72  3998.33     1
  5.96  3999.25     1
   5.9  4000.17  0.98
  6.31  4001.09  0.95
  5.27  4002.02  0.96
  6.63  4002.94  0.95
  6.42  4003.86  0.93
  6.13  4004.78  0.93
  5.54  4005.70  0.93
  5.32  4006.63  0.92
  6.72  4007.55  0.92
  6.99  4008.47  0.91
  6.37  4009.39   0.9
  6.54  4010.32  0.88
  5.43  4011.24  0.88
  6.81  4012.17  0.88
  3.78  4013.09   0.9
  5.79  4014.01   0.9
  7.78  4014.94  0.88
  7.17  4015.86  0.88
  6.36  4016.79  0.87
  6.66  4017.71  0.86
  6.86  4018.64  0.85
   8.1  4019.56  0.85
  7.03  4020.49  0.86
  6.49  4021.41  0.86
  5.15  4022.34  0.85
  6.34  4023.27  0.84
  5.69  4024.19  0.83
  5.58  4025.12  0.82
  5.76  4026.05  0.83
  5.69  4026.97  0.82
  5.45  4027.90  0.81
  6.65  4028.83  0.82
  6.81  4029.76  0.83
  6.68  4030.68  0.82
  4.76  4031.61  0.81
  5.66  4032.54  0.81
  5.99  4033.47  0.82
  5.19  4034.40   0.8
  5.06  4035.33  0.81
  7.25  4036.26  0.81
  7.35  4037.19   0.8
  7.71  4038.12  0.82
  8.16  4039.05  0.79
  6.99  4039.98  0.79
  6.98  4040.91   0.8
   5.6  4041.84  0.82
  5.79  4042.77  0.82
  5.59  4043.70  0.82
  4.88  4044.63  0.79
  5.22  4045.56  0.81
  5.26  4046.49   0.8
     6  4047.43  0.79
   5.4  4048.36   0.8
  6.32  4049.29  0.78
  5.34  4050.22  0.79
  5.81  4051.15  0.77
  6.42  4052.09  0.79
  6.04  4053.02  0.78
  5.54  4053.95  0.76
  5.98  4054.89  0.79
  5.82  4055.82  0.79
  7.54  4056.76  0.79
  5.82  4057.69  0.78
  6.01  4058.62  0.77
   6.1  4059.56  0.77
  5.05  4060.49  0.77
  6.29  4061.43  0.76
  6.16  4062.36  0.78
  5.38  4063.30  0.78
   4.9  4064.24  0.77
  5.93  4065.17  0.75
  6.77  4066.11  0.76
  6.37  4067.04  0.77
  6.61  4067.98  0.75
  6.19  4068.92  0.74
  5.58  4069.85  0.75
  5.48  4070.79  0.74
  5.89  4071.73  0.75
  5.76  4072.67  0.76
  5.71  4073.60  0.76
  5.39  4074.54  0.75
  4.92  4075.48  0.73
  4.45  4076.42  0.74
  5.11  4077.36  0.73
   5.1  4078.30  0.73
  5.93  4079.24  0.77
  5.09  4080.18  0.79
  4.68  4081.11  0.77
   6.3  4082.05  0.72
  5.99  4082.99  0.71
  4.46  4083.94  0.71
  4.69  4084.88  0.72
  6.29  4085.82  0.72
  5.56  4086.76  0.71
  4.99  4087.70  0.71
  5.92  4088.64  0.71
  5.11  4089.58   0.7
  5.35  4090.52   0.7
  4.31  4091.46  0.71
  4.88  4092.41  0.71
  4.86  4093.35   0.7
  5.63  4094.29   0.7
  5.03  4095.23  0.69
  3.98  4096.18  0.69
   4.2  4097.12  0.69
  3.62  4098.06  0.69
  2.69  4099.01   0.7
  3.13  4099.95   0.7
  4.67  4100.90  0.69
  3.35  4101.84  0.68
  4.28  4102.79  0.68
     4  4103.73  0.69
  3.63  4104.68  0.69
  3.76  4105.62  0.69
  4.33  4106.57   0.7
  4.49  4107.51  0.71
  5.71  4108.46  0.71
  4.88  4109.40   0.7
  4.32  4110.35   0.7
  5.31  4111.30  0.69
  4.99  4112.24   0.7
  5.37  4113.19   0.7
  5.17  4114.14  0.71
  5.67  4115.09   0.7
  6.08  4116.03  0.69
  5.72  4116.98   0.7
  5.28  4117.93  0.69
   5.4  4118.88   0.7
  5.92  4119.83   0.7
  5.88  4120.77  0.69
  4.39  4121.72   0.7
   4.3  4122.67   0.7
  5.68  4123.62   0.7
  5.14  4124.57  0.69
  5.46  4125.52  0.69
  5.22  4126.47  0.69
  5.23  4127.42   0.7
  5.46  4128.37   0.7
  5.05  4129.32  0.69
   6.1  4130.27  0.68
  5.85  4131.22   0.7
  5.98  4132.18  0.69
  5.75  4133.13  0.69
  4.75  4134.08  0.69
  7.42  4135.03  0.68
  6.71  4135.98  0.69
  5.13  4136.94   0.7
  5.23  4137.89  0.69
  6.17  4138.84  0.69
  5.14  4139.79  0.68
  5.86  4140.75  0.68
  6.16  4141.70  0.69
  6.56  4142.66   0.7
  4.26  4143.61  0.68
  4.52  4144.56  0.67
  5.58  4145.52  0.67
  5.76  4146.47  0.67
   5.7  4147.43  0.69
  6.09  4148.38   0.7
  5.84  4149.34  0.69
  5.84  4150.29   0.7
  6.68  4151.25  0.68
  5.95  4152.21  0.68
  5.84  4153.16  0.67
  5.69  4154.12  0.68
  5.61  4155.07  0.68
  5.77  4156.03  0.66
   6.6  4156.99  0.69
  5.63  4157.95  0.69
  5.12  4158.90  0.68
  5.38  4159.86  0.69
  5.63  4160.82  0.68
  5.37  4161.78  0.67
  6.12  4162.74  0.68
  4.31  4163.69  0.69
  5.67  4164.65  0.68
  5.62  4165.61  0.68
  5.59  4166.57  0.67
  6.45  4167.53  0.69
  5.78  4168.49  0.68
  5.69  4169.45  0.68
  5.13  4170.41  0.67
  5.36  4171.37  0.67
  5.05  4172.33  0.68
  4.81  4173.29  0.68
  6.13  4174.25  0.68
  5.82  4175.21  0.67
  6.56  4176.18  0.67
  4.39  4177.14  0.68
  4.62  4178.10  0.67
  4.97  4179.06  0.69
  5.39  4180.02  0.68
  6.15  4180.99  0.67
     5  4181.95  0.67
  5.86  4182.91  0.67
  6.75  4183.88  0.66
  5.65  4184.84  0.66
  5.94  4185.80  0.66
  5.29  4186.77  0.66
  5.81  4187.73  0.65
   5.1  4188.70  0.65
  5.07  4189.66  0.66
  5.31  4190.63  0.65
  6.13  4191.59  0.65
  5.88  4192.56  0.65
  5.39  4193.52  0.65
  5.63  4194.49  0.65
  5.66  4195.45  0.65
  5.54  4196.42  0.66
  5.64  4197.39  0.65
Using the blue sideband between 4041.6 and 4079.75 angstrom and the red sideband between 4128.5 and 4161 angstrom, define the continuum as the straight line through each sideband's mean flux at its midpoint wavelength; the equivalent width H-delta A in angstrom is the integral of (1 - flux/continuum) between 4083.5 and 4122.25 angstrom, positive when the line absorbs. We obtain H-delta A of 6.3 angstrom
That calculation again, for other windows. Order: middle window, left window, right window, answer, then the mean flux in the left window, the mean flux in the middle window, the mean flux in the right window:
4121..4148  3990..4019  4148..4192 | 1.0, 6.17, 5.53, 5.62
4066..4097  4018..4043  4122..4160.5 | 3.3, 6.33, 5.38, 5.65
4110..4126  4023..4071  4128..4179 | 1.3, 6.02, 5.31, 5.64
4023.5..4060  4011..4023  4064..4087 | 0.1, 6.43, 6.05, 5.57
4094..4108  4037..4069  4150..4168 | 4.5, 6.08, 4.03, 5.73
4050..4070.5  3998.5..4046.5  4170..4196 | 0.1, 6.18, 5.99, 5.51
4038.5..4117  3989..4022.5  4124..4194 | 7.9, 6.24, 5.36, 5.62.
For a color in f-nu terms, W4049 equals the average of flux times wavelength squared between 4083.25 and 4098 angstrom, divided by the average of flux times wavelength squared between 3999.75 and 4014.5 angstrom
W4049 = 0.9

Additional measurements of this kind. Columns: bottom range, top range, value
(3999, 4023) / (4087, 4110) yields 0.74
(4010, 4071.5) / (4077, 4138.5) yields 0.86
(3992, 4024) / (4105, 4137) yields 0.91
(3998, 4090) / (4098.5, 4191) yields 0.95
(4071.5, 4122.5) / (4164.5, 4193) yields 1.17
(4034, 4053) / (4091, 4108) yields 0.70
